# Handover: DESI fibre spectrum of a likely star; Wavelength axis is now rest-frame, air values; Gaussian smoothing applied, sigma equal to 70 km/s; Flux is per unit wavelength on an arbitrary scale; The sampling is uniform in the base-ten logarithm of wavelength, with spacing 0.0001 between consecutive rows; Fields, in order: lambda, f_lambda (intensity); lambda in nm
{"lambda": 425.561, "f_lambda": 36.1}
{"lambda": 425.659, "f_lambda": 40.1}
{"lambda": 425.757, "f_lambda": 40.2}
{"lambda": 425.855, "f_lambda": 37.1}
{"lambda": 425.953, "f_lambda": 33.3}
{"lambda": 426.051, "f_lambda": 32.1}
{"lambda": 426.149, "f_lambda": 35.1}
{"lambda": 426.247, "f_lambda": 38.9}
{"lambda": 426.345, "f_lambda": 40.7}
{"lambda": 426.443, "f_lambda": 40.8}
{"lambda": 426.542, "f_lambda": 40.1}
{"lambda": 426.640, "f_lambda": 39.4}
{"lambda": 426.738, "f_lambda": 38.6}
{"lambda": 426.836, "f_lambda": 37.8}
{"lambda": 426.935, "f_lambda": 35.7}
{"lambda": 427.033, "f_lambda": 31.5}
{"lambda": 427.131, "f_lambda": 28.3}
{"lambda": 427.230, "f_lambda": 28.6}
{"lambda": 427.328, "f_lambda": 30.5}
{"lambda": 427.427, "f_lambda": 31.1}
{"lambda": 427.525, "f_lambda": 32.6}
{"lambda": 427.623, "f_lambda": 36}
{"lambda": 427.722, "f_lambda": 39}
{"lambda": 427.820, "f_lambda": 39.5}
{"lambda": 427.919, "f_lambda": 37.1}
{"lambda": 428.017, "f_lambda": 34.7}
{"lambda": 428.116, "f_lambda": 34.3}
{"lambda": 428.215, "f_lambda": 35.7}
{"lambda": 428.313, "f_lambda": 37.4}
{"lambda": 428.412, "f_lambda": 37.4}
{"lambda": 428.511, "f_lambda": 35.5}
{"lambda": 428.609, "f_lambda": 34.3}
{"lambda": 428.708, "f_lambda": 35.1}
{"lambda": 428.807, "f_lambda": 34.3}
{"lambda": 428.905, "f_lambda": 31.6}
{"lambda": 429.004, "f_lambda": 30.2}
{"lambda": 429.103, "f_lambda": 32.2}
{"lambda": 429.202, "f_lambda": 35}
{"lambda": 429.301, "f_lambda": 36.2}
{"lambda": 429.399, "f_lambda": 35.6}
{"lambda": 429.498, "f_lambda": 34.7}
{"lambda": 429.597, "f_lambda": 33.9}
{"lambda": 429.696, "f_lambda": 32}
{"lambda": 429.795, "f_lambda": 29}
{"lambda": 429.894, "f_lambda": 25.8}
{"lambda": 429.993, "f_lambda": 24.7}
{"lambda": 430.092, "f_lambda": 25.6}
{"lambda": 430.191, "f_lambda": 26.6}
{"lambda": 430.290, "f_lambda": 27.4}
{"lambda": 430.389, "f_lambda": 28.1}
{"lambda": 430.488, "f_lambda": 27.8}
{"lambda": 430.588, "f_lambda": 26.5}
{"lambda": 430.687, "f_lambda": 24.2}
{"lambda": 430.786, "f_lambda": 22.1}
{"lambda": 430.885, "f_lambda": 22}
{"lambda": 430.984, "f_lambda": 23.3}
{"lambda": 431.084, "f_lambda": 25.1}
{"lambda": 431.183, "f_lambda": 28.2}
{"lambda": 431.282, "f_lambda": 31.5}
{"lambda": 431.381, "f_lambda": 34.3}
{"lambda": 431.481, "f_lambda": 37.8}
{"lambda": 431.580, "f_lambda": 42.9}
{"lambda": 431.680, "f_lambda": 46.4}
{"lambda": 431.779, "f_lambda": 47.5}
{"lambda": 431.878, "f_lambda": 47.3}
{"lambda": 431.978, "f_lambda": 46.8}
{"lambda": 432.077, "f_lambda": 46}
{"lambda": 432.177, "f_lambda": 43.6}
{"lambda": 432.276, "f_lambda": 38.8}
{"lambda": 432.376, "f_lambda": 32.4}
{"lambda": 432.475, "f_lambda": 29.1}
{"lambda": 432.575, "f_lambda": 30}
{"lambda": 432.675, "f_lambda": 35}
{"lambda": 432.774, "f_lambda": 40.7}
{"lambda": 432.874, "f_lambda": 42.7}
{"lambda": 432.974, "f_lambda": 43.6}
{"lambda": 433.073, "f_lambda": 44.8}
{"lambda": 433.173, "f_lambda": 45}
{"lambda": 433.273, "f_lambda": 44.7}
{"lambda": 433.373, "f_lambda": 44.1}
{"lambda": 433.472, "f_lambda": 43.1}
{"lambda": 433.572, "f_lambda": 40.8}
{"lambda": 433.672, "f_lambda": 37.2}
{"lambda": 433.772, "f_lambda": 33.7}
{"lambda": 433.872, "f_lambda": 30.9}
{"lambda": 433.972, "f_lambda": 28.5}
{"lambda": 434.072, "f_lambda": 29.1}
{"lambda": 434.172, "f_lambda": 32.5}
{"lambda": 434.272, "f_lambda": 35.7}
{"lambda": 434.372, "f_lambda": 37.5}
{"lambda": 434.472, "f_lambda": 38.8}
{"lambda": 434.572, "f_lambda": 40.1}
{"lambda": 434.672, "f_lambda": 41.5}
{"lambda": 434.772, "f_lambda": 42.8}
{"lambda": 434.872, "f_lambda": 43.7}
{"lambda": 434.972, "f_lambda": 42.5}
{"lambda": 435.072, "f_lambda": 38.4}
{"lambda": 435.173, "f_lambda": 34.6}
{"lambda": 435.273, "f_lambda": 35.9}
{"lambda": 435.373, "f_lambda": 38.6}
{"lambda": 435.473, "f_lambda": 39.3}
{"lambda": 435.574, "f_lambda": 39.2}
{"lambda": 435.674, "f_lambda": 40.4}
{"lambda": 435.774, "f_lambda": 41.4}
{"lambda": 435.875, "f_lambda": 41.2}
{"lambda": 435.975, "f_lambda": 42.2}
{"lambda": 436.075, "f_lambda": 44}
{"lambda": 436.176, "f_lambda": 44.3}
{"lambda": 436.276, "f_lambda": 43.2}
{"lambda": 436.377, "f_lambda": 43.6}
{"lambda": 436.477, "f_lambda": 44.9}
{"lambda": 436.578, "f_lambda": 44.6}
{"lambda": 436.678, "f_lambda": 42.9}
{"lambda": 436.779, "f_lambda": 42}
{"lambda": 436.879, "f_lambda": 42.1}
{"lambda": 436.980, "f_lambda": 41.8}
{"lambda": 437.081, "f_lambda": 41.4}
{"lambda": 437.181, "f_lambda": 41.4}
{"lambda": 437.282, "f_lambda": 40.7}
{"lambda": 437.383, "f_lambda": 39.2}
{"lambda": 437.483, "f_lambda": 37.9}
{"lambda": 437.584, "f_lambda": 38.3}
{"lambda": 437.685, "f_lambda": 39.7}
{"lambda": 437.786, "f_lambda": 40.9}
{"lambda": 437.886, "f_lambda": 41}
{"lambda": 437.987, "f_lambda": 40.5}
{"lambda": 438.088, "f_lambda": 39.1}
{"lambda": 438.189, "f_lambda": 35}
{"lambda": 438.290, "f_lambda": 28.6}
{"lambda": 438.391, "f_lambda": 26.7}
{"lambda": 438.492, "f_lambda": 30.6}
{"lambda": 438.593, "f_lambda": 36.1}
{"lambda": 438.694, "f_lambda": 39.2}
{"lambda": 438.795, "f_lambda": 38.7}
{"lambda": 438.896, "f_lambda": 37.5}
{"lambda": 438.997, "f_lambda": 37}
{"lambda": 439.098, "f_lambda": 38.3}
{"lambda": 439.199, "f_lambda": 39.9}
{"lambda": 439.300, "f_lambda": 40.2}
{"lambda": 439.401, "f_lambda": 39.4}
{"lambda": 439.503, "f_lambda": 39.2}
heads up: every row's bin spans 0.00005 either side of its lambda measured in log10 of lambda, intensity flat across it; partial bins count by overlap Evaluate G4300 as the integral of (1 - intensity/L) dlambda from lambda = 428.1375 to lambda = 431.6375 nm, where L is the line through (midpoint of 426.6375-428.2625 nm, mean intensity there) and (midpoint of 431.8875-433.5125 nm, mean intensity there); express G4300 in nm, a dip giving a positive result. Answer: 0.59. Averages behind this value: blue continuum 34.6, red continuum 40.8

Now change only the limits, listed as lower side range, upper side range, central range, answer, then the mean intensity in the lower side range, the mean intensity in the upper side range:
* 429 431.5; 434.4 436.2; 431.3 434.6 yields -0.39 nm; 29.1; 40.4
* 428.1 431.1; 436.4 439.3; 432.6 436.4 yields -0.44 nm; 30.4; 38.9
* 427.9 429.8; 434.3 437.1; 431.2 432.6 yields -0.08 nm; 34.4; 41.1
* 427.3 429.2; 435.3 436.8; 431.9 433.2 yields -0.04 nm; 34.7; 42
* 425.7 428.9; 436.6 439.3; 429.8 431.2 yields 0.42 nm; 35.7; 38.4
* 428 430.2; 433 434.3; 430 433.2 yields 0.10 nm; 32.8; 37.8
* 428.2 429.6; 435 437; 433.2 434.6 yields 0.08 nm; 34.6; 41.2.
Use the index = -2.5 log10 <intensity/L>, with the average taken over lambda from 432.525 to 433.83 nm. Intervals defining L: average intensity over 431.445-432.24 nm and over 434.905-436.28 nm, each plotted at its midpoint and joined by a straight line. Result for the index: 0.07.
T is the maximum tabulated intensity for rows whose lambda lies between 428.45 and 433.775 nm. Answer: 47.5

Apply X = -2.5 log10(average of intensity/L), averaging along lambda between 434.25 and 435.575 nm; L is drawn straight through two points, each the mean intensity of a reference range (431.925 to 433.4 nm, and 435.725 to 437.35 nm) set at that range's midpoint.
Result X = 0.06 mag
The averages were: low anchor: 40.4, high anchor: 42.6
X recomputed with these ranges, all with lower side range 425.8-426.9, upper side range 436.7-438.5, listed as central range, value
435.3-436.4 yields -0.085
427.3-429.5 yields 0.088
